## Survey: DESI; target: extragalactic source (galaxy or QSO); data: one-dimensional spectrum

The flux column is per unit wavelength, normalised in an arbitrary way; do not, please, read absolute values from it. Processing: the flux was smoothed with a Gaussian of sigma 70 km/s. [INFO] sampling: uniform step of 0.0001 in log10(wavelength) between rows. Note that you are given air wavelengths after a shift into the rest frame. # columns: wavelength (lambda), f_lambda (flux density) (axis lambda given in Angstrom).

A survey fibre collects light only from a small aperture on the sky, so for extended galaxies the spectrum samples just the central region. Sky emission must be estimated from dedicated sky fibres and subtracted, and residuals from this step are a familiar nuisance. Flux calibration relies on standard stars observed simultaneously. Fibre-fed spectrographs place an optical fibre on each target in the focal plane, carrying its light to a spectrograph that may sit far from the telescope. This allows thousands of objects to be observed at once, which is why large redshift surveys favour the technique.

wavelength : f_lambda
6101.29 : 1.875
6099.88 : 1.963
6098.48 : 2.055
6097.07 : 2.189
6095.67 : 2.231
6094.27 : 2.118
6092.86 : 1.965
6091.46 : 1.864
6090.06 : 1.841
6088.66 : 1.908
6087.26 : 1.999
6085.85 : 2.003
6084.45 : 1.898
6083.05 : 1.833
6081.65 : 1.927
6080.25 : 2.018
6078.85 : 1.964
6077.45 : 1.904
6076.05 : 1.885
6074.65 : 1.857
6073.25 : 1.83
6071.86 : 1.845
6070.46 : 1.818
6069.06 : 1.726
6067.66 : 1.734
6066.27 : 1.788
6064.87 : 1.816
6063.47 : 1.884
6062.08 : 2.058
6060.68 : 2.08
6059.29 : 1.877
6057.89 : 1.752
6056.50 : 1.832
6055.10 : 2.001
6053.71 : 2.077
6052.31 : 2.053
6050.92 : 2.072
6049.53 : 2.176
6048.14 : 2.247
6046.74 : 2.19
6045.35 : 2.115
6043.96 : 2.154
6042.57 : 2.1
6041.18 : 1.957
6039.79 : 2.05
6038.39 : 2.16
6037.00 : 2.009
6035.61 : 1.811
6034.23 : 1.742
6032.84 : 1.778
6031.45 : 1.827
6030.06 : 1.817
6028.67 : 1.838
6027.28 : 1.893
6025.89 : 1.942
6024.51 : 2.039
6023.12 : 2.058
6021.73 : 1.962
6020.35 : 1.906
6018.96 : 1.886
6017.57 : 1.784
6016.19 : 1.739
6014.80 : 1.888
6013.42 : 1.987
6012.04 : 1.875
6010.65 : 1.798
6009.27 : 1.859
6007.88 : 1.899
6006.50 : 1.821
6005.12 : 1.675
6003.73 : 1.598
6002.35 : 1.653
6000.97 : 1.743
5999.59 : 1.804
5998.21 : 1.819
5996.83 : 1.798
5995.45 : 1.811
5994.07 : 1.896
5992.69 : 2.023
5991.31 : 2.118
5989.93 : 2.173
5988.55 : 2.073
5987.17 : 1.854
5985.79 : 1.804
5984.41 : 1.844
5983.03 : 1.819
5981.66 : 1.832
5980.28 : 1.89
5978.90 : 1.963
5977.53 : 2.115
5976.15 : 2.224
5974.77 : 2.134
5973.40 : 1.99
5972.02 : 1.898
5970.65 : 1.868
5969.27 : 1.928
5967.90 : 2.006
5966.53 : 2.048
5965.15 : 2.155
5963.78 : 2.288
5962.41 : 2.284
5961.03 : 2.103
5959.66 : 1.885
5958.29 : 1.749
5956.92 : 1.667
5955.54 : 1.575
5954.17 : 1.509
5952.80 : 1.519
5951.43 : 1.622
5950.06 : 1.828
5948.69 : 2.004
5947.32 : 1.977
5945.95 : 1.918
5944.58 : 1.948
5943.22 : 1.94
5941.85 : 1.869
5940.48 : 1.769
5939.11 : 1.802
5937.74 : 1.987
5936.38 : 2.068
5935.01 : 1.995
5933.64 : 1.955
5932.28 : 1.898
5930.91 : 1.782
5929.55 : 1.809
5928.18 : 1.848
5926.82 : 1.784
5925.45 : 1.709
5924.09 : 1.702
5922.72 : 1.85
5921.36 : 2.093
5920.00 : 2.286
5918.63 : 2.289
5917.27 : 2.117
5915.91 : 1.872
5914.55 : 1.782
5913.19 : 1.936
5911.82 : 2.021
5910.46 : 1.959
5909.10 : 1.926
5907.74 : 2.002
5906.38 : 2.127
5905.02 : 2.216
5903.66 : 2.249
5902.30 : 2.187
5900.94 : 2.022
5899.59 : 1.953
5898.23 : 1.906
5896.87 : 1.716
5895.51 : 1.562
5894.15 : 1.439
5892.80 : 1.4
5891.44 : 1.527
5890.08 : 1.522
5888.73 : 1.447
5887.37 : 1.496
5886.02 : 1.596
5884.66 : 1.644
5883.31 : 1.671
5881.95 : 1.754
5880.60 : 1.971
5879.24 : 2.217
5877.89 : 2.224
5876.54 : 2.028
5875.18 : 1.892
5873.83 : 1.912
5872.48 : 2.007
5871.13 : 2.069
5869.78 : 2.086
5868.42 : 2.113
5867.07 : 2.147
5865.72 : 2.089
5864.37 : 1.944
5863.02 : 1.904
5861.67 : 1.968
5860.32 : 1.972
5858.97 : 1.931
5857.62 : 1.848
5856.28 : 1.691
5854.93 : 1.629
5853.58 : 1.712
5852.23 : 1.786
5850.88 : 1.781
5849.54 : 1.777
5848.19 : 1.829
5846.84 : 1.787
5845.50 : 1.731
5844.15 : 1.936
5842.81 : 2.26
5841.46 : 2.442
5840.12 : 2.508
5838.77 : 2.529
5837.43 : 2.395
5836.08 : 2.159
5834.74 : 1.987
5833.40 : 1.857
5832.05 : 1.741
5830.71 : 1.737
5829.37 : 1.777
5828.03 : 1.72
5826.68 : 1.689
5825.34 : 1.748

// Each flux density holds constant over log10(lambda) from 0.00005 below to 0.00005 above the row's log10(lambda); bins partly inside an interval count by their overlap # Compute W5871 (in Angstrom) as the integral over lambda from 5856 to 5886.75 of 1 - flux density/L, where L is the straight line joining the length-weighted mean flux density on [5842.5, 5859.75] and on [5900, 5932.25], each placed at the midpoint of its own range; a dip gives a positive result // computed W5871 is -1.3 Angstrom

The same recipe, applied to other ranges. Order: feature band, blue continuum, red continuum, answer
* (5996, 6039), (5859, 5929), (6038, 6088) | 2.1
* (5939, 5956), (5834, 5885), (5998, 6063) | 1.4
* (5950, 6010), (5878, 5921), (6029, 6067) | 1.2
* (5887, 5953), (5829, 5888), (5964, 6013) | 1.9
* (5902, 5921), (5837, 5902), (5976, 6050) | -1.7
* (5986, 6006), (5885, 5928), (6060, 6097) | 0.3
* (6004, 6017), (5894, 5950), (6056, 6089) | 0.5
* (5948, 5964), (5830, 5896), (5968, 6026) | 0.6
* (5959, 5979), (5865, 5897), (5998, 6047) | -2.1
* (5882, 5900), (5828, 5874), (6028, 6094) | 3.3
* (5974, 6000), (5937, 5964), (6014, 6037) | -1.2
